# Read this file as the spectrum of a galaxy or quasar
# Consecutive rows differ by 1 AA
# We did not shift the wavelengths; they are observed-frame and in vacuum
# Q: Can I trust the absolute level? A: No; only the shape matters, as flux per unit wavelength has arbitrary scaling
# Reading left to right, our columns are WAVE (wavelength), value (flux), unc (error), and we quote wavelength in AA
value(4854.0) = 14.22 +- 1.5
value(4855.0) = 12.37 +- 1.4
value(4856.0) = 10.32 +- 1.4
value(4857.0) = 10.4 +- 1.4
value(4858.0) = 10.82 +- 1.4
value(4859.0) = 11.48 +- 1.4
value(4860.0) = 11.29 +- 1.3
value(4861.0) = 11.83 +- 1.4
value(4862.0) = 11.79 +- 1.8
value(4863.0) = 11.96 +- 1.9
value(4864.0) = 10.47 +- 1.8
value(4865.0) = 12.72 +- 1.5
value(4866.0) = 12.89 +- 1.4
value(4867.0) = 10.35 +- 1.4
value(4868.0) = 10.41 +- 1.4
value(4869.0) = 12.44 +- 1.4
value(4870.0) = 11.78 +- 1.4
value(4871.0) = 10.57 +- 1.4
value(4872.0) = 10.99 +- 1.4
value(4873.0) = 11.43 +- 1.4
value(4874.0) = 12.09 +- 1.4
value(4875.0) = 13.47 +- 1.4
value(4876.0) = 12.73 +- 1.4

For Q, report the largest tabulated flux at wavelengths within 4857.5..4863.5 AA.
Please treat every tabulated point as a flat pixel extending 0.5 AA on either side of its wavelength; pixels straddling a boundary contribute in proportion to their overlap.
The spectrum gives 11.96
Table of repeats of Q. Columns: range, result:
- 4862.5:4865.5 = 12.72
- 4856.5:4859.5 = 11.48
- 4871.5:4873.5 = 11.43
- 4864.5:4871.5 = 12.89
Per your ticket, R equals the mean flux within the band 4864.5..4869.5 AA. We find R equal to 11.8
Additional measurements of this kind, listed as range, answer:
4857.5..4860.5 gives 11.2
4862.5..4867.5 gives 11.7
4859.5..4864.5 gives 11.5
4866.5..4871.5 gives 11.1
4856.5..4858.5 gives 10.6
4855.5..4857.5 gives 10.4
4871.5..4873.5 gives 11.2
